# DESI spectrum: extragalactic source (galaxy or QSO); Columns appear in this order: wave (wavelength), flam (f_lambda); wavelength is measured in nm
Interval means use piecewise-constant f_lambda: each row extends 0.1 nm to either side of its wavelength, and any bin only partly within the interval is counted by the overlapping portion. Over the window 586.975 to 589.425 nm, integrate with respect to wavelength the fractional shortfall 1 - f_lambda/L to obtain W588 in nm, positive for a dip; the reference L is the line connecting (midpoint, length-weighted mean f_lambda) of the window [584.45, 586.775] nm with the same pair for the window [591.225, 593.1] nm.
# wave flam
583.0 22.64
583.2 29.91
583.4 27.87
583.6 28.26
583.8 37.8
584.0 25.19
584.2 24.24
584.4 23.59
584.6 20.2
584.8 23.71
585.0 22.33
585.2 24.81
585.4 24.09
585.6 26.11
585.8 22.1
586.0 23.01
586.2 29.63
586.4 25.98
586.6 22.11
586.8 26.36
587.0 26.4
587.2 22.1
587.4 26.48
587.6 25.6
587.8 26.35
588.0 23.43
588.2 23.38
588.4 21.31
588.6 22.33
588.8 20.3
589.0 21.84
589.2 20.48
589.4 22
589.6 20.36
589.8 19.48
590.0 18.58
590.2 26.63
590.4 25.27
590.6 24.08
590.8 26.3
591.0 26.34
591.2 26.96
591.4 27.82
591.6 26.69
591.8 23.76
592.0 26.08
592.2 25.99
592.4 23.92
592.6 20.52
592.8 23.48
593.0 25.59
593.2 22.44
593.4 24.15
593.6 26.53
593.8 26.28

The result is 0.12 nm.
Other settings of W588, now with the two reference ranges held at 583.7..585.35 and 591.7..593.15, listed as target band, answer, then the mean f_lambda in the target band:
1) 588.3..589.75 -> 0.202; 21.2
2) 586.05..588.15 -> -0.041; 25.3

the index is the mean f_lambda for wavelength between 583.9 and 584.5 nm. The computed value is 24.3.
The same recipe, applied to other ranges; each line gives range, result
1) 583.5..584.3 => 28.9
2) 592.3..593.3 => 23.2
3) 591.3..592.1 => 26.1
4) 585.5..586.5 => 25.4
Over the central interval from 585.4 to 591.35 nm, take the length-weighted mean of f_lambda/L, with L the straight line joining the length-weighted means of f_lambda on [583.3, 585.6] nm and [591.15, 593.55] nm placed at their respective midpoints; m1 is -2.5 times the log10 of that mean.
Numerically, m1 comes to 0.06 mag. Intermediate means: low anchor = 25.7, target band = 23.9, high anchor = 24.8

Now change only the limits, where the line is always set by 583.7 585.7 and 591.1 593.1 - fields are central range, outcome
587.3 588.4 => 0.019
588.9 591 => 0.111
